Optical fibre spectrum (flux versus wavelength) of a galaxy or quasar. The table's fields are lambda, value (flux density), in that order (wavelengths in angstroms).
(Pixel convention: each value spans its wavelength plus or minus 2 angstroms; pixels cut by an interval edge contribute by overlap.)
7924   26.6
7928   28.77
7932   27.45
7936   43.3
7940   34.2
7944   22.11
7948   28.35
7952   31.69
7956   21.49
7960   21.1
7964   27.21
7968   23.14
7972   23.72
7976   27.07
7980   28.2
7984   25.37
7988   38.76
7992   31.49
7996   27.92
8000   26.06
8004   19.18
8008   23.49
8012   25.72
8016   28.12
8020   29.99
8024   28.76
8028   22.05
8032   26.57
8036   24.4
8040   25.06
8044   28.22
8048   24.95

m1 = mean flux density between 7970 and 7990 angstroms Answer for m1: 28.6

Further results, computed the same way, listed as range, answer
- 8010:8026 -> 28.1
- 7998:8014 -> 23.6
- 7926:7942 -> 33.4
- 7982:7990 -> 32.1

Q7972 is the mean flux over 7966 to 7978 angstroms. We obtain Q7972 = 24.6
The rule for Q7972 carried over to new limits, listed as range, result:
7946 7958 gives 27.2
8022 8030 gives 25.4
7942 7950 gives 25.2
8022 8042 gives 25.4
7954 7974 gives 23.3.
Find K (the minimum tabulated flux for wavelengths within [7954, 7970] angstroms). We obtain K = 21.1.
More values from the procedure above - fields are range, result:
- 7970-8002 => 23.72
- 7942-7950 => 22.11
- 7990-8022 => 19.18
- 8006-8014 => 23.49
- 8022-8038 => 22.05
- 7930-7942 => 27.45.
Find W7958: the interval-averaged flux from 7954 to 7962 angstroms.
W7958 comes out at 21.3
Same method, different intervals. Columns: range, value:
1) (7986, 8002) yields 31.1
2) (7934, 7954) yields 31.9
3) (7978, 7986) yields 26.8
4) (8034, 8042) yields 24.7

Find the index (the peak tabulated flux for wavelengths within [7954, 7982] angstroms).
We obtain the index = 28.2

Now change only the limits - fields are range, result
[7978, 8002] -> 38.76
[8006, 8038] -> 29.99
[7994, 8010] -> 27.92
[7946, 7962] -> 31.69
